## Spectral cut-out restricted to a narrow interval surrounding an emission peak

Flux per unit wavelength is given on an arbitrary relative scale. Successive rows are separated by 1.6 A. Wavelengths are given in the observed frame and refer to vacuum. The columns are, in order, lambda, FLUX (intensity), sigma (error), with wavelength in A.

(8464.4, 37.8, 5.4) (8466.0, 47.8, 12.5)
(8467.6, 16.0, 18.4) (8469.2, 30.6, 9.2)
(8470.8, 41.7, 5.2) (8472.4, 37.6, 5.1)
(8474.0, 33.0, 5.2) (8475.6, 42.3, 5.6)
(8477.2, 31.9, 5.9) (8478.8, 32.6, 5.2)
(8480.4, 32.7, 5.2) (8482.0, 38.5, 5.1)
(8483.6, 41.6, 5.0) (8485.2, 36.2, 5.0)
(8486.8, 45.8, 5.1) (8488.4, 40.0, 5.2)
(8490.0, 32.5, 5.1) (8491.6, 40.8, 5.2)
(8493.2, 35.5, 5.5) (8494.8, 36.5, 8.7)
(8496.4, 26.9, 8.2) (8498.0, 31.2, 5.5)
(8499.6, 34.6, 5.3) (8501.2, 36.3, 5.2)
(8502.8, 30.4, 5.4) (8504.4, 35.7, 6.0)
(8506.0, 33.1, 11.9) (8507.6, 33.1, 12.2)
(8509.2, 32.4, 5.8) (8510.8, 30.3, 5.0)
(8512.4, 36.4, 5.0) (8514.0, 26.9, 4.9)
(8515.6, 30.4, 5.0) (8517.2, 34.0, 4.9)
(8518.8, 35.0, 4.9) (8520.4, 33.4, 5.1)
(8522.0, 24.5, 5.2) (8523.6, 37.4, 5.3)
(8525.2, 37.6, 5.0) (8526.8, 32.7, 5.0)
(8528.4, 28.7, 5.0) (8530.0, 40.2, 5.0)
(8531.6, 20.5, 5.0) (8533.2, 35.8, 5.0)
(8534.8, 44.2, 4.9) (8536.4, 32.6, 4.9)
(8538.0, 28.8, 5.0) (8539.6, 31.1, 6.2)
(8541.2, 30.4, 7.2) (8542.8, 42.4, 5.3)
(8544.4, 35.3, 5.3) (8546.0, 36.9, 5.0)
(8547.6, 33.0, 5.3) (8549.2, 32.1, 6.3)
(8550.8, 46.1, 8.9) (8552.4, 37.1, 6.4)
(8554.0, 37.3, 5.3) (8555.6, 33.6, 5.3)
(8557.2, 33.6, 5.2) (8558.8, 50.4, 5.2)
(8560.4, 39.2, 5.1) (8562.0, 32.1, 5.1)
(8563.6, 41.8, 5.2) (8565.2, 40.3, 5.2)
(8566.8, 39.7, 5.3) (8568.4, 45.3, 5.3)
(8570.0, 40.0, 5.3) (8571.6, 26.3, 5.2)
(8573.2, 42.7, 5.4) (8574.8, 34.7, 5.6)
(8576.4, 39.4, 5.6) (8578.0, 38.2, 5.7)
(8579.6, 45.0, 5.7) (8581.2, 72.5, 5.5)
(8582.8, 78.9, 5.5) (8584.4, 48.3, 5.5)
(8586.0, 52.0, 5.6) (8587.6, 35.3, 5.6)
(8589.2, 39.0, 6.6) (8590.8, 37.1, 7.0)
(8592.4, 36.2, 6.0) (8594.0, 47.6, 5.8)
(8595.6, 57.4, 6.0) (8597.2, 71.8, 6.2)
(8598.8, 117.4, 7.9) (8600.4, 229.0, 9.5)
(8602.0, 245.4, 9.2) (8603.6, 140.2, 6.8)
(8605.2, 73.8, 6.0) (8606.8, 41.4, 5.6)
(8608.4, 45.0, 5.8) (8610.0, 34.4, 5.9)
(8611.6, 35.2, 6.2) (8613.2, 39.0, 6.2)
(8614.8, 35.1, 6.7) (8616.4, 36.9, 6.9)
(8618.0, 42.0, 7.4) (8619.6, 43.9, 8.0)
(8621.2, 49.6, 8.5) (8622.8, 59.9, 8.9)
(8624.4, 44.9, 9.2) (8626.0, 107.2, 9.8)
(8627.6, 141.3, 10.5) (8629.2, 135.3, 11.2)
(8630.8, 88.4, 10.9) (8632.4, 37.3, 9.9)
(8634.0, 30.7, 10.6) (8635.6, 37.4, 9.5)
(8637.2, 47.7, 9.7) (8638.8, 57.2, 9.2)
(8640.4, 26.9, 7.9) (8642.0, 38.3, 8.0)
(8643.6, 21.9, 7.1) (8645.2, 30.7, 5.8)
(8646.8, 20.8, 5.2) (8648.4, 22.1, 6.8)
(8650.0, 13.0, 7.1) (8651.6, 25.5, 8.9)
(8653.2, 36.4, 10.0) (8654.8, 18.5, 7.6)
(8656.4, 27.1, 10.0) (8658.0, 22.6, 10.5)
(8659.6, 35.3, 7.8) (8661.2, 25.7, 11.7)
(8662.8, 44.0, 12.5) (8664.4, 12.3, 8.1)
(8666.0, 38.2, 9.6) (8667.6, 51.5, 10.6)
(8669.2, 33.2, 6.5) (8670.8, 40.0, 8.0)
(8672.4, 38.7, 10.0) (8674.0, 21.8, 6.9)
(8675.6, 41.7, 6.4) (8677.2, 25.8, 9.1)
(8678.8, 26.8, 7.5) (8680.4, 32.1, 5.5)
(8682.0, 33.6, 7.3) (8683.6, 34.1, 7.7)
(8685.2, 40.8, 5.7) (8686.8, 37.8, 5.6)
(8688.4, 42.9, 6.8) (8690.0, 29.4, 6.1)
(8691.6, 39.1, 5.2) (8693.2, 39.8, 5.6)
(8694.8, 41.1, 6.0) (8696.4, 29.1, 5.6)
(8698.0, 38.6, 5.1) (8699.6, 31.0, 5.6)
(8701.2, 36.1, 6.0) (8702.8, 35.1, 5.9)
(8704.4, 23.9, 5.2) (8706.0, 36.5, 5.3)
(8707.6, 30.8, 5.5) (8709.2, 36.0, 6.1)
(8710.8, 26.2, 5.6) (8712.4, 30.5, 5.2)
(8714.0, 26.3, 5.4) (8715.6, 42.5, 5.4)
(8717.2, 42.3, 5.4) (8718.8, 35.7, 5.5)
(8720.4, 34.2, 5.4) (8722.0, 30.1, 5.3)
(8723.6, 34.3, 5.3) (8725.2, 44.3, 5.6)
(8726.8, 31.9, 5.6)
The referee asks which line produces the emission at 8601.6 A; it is H-alpha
